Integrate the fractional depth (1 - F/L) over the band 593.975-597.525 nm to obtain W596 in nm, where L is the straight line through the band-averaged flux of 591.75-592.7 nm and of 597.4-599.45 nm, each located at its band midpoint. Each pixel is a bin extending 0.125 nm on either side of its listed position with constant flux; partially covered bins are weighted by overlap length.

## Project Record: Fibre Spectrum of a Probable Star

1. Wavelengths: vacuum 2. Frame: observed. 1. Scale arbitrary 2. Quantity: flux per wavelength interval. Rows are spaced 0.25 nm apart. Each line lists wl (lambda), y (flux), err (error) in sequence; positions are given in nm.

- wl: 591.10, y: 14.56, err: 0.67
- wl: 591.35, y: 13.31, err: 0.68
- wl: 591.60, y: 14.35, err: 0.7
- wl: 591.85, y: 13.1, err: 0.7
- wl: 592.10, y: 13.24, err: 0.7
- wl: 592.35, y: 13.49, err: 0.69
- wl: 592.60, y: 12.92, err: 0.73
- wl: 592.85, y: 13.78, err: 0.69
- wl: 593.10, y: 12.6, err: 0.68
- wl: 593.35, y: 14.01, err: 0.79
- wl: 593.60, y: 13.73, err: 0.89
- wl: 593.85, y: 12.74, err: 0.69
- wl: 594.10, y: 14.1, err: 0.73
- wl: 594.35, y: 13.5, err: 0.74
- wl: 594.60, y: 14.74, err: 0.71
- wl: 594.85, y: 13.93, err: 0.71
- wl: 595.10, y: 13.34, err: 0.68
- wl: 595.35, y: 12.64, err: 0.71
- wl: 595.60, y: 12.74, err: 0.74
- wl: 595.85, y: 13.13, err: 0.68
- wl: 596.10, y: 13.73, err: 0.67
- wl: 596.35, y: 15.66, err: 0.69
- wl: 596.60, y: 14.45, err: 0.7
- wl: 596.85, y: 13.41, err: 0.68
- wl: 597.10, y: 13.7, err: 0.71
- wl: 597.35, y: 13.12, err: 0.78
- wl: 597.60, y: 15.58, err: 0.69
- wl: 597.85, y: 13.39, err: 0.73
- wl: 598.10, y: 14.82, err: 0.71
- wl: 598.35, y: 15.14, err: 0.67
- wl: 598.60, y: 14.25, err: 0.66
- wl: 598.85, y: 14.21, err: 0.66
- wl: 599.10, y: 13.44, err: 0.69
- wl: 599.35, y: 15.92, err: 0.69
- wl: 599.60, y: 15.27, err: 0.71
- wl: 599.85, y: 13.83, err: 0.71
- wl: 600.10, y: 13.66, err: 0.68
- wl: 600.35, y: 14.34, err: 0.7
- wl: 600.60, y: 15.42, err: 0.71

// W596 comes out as 0.05 nm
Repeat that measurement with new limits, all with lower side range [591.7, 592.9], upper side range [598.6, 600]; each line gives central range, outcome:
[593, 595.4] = 0.01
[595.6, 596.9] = 0.00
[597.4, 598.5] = -0.03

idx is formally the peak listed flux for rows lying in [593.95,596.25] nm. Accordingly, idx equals 14.74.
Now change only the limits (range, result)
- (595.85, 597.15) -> 15.66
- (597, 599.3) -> 15.58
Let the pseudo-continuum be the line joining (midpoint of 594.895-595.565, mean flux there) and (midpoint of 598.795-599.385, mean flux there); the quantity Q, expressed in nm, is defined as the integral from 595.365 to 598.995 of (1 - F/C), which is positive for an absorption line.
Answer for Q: -0.088 nm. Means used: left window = 13.1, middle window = 14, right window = 14.3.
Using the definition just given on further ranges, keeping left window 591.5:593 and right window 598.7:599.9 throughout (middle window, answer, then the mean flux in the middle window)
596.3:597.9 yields 0.01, 14.2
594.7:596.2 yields 0.07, 13.3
